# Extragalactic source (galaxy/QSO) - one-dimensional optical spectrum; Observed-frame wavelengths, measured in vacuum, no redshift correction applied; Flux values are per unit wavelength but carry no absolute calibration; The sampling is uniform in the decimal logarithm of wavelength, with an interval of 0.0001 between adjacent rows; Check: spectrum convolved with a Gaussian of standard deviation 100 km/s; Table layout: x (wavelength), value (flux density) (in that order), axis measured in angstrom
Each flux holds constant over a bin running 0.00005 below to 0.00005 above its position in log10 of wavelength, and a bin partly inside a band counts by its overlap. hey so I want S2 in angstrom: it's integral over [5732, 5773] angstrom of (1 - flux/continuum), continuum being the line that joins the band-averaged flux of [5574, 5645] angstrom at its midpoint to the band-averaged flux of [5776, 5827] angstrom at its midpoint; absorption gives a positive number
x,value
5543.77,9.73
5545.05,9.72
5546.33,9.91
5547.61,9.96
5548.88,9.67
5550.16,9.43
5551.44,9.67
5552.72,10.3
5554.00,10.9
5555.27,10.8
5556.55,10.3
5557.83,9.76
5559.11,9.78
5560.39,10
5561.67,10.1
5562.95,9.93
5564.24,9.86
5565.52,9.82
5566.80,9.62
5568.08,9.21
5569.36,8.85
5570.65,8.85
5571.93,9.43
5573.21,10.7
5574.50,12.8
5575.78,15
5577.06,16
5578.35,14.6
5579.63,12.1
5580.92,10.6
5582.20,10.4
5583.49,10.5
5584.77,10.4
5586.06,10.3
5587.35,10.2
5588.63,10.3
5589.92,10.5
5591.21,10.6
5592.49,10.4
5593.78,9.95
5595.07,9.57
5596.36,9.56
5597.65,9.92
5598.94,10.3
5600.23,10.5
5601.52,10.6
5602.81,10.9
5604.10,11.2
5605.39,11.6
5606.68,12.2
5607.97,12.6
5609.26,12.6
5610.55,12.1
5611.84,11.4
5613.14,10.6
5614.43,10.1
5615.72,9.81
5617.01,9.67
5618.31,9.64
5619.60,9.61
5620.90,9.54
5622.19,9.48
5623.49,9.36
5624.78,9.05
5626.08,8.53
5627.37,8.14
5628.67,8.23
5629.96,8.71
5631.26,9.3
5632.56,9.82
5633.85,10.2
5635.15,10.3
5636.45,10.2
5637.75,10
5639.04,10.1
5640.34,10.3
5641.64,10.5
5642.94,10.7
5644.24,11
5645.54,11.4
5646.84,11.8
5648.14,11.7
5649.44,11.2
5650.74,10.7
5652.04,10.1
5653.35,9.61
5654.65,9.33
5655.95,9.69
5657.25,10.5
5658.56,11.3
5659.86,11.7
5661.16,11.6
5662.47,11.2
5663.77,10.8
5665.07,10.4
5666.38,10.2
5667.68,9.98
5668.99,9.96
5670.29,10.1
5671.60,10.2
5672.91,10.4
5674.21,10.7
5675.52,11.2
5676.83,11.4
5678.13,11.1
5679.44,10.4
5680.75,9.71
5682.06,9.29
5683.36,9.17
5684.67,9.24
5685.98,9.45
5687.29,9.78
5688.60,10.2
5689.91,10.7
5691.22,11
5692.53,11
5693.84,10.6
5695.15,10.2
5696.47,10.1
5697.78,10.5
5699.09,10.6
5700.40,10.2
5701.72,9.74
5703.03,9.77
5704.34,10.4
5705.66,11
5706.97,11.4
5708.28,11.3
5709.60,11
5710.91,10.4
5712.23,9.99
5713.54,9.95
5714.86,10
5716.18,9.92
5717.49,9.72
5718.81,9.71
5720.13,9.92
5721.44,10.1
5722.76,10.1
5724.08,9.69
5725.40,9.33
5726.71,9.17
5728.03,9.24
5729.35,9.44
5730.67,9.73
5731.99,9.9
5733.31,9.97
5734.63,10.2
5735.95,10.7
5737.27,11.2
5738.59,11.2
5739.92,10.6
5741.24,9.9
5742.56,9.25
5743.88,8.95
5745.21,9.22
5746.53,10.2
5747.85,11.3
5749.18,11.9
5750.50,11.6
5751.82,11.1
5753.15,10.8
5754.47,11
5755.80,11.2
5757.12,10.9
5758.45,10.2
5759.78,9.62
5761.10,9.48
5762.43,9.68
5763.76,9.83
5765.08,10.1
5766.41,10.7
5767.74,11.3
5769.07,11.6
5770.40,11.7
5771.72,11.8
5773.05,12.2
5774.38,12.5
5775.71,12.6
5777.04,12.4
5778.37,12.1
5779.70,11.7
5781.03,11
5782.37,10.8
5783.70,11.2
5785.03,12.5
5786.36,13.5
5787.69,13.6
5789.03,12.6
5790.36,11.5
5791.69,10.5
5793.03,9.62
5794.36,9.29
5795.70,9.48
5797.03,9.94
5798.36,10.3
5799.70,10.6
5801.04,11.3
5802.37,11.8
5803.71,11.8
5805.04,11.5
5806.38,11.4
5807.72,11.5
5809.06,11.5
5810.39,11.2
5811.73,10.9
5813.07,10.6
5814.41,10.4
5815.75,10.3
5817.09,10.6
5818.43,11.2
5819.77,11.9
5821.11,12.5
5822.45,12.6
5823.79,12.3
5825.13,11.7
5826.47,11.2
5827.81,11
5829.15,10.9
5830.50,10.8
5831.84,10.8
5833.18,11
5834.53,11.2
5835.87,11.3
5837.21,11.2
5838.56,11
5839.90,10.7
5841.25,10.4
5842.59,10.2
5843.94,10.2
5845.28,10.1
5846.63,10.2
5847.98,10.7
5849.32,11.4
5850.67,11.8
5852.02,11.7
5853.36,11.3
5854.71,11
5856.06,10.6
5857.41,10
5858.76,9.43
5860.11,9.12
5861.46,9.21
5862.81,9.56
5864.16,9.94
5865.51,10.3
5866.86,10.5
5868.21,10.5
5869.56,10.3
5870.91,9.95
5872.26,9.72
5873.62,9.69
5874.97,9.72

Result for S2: 2.1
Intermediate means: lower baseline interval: 10.6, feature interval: 10.6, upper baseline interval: 11.3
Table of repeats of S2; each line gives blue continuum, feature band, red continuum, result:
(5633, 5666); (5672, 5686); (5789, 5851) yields 0.6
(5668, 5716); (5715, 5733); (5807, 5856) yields 1.4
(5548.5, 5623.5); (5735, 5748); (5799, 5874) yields 0.6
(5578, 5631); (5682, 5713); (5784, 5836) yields 1.3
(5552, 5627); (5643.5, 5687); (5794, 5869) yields 0.6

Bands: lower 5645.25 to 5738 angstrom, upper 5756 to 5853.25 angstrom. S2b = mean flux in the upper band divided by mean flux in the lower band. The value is 1.08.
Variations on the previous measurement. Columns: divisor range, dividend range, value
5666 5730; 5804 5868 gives 1.07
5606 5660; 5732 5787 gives 1.06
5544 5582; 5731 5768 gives 0.98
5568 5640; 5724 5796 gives 1.03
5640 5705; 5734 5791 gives 1.06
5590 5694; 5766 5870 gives 1.07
